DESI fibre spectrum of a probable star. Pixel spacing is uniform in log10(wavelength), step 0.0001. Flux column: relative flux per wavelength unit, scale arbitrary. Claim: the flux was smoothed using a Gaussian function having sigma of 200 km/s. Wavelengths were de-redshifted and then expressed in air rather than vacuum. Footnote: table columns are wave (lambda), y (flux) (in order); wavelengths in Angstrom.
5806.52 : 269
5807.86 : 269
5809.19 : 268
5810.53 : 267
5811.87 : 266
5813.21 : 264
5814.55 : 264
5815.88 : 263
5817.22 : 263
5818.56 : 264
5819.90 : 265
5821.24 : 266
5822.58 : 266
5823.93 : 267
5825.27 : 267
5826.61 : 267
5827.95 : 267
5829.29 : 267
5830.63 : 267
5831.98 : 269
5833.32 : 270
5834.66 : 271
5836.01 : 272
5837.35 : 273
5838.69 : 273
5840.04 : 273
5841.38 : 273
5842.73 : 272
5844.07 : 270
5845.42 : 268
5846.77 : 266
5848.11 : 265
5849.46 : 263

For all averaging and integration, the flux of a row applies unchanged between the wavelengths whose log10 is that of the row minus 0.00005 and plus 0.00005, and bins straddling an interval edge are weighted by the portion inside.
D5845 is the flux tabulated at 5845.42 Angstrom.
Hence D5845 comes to 268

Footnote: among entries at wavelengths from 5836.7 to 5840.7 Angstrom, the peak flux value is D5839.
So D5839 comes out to 273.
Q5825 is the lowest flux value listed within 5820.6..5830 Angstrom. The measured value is 266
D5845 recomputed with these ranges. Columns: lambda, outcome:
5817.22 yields 263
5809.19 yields 268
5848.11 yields 265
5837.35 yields 273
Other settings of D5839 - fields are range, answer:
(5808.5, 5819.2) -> 268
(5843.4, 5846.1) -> 270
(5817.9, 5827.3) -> 267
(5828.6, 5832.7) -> 269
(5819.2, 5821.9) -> 266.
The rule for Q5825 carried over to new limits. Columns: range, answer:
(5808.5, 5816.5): 263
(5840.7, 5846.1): 268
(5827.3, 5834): 267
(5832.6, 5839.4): 270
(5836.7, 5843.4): 272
